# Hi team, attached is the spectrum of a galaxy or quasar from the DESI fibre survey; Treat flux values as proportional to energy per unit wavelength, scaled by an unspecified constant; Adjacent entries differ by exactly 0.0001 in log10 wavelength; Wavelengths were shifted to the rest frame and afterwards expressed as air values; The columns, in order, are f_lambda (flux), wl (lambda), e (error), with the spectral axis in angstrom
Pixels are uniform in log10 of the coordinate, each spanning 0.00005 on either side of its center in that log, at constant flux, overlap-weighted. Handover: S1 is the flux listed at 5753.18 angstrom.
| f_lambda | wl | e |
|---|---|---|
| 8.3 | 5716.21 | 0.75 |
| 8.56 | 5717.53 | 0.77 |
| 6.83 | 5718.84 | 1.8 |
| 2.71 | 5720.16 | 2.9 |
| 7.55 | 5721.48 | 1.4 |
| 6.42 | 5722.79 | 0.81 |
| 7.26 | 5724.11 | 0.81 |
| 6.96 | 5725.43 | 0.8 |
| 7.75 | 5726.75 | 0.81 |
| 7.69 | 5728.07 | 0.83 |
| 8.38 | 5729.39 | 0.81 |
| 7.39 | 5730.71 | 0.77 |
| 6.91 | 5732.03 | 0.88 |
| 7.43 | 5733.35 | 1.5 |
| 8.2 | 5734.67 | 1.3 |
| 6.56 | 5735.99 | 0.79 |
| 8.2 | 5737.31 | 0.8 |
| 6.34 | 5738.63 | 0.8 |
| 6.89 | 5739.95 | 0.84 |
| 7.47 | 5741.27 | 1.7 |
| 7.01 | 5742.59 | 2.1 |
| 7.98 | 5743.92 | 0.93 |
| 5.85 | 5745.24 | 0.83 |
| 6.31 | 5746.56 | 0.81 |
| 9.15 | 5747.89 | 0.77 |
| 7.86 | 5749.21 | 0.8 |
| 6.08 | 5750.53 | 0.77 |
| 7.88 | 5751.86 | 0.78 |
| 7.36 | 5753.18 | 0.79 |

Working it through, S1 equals 7.36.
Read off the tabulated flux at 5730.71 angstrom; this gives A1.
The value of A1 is 7.39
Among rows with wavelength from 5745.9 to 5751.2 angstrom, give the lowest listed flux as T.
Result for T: 6.08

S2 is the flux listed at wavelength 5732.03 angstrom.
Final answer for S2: 6.91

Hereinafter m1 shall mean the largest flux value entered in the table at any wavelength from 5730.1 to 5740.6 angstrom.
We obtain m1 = 8.2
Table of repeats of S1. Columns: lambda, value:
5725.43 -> 6.96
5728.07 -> 7.69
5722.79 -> 6.42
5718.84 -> 6.83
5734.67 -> 8.2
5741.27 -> 7.47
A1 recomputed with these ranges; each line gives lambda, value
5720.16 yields 2.71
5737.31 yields 8.2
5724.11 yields 7.26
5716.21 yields 8.3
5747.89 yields 9.15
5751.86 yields 7.88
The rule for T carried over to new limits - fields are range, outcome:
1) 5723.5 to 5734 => 6.91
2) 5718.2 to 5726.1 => 2.71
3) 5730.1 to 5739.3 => 6.34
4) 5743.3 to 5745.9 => 5.85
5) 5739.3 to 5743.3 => 6.89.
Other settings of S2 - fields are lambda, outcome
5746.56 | 6.31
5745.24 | 5.85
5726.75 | 7.75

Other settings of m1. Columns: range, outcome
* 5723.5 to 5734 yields 8.38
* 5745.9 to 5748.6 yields 9.15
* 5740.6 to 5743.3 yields 7.47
